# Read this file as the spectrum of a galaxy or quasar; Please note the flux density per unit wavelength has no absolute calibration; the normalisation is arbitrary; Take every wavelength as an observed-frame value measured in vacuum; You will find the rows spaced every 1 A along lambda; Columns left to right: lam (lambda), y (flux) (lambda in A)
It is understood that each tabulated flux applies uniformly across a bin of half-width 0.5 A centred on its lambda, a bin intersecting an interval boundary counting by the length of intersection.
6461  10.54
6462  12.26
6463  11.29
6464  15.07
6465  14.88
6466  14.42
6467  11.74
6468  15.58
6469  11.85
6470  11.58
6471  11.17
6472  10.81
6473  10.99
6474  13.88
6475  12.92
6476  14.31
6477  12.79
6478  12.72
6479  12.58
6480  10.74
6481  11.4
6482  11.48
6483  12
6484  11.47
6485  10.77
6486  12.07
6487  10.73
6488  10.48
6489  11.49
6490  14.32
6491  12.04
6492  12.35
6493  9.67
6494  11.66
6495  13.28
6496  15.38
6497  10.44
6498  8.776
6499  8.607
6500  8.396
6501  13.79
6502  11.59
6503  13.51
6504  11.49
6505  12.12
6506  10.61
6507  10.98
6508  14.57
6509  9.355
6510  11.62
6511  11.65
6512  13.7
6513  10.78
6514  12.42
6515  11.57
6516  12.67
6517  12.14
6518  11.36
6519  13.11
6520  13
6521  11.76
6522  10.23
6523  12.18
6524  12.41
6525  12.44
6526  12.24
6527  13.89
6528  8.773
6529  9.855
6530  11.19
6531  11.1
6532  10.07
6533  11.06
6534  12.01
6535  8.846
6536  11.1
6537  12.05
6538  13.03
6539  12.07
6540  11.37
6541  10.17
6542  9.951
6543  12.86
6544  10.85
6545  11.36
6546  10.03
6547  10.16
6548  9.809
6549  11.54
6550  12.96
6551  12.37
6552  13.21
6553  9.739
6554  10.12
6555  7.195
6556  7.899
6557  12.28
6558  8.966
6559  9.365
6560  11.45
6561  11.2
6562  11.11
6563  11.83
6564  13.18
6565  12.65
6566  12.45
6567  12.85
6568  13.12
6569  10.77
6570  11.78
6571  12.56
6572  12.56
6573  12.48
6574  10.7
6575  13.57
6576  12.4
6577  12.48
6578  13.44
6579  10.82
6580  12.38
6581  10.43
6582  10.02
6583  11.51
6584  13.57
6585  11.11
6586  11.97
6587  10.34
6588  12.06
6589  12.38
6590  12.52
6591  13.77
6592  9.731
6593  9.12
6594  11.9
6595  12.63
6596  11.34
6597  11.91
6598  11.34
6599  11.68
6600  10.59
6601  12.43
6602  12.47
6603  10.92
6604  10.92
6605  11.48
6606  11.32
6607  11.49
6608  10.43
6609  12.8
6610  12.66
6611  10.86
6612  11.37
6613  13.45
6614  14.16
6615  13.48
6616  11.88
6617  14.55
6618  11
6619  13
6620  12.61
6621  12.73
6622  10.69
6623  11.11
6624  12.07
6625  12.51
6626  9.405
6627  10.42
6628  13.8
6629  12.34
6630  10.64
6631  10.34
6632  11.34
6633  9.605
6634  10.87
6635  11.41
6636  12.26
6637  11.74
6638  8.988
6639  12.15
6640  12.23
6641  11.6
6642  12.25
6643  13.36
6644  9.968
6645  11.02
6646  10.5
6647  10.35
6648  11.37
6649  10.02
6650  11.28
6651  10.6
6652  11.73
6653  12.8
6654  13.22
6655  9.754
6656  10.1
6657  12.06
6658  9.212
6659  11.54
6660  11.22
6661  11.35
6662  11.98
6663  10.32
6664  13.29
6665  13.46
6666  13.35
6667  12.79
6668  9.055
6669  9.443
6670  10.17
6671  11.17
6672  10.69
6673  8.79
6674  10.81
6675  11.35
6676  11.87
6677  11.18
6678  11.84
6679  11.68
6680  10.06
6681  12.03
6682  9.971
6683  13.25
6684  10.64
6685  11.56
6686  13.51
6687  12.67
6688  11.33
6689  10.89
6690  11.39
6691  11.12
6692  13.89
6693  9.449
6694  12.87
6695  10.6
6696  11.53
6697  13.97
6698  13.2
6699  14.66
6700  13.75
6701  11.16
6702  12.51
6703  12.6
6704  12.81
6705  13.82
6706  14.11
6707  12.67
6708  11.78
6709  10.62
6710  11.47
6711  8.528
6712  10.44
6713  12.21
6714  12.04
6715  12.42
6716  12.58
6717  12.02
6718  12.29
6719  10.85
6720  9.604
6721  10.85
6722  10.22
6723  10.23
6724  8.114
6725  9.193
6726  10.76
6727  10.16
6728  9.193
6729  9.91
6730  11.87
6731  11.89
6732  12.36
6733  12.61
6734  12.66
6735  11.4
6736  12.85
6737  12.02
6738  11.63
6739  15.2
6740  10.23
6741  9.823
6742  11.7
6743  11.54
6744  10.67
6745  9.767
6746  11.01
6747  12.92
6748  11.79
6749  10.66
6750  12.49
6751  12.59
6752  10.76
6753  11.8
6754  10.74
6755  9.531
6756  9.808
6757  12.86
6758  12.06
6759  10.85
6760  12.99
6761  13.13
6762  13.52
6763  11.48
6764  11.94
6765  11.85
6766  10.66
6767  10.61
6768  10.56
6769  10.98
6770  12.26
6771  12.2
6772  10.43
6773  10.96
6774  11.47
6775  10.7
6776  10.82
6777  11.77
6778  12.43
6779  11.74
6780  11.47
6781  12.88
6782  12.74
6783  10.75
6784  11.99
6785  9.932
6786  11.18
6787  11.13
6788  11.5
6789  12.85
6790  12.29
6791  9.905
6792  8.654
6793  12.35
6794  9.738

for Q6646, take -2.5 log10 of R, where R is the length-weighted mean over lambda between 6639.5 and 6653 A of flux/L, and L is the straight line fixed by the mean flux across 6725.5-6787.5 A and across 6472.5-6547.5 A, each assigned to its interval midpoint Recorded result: 0.024 mag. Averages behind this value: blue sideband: 11.6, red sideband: 11.5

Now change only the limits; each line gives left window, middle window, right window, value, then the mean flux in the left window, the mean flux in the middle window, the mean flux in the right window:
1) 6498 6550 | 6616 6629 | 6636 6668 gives -0.05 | 11.4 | 12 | 11.4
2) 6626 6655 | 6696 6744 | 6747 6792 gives -0.02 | 11.3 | 11.7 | 11.5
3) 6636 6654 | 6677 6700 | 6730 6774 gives -0.04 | 11.4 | 11.9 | 11.6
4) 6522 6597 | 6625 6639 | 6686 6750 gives 0.04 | 11.4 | 11.1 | 11.6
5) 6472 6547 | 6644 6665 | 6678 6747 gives 0.04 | 11.6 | 11.2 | 11.6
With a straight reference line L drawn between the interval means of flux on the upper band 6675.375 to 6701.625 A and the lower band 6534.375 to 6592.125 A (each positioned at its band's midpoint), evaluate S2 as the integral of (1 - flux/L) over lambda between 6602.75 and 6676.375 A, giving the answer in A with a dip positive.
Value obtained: 1.71 A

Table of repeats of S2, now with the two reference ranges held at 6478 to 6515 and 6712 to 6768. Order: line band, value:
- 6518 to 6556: 1.3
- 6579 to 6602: -0.1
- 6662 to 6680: 0.3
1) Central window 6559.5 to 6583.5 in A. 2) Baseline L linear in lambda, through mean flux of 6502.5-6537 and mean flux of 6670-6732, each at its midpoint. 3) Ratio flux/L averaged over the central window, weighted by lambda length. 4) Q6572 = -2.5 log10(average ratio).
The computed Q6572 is -0.04 mag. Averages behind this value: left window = 11.6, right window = 11.5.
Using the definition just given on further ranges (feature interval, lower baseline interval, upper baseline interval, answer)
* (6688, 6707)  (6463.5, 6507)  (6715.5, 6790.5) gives -0.082 mag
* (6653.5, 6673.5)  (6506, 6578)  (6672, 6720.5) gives 0.055 mag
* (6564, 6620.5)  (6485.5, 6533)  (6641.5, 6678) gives -0.053 mag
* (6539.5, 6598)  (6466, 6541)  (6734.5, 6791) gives 0.024 mag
